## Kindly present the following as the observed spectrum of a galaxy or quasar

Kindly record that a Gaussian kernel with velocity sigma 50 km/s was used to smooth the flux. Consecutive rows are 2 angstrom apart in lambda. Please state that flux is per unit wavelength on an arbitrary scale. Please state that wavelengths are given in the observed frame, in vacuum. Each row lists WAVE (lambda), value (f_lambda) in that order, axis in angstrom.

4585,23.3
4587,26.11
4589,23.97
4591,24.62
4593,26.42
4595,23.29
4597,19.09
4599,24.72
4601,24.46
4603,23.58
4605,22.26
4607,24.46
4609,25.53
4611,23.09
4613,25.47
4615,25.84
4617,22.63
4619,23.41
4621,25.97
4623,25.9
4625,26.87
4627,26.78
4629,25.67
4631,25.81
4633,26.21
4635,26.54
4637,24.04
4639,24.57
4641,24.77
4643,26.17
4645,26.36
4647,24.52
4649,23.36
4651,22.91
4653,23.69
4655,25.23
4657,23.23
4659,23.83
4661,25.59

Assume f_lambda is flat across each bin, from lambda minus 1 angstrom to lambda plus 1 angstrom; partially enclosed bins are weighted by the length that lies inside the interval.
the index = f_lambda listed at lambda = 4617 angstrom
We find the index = 22.63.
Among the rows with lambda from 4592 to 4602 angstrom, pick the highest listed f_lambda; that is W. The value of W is 26.42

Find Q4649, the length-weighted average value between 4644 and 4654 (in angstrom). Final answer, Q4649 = 24.2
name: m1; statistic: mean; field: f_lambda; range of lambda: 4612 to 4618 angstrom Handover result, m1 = 24.6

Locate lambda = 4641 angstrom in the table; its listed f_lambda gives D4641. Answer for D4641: 24.77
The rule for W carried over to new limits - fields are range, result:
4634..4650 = 26.54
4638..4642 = 24.77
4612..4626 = 26.87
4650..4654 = 23.69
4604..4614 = 25.53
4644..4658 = 26.36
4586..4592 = 26.11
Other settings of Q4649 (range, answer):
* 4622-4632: 26.2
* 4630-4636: 26.2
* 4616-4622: 24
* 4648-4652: 23.1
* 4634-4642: 25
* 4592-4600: 23.4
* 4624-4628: 26.8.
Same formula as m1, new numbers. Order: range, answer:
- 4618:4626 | 25.5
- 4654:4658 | 24.2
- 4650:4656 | 23.9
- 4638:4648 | 25.3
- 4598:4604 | 24.3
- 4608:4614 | 24.7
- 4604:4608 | 23.4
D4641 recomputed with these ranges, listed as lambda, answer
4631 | 25.81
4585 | 23.3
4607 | 24.46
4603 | 23.58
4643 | 26.17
